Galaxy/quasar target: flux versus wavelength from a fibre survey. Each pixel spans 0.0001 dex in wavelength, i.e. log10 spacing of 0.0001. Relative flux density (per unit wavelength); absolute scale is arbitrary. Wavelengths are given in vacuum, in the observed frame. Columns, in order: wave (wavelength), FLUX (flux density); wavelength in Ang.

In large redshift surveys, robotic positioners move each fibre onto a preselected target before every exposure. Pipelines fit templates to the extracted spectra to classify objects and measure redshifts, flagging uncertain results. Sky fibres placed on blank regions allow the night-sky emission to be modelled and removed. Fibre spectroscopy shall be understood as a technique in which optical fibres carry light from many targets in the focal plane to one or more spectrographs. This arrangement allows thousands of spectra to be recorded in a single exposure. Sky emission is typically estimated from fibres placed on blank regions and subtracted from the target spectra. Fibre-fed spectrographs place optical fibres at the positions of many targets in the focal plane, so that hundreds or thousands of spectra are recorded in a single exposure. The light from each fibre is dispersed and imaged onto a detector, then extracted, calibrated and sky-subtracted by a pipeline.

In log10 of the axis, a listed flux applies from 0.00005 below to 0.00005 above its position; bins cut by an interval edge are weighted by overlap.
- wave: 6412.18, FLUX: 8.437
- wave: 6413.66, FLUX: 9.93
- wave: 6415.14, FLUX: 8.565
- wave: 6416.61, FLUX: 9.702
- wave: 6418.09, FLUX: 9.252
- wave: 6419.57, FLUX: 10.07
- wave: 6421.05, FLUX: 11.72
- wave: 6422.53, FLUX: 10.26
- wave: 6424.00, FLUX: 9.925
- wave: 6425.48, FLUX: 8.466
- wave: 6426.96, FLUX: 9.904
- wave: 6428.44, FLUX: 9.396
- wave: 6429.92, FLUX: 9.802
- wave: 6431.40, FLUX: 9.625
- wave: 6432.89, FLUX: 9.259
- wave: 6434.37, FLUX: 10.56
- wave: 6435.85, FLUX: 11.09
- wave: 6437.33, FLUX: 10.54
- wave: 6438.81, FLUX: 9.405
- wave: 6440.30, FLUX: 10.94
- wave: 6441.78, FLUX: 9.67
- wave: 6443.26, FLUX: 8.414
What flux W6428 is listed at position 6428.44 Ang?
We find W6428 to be 9.396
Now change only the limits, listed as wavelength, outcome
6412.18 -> 8.437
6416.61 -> 9.702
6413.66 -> 9.93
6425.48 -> 8.466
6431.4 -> 9.625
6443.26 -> 8.414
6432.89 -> 9.259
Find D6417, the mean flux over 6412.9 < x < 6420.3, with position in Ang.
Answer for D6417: 9.5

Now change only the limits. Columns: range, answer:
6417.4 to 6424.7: 10.3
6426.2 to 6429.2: 9.64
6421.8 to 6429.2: 9.6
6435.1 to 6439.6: 10.3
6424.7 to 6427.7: 9.19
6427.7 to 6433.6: 9.51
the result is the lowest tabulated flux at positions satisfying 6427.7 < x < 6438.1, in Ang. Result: 9.259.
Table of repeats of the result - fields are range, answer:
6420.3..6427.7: 8.466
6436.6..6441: 9.405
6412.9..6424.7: 8.565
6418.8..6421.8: 10.07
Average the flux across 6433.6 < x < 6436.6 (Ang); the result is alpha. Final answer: 10.8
